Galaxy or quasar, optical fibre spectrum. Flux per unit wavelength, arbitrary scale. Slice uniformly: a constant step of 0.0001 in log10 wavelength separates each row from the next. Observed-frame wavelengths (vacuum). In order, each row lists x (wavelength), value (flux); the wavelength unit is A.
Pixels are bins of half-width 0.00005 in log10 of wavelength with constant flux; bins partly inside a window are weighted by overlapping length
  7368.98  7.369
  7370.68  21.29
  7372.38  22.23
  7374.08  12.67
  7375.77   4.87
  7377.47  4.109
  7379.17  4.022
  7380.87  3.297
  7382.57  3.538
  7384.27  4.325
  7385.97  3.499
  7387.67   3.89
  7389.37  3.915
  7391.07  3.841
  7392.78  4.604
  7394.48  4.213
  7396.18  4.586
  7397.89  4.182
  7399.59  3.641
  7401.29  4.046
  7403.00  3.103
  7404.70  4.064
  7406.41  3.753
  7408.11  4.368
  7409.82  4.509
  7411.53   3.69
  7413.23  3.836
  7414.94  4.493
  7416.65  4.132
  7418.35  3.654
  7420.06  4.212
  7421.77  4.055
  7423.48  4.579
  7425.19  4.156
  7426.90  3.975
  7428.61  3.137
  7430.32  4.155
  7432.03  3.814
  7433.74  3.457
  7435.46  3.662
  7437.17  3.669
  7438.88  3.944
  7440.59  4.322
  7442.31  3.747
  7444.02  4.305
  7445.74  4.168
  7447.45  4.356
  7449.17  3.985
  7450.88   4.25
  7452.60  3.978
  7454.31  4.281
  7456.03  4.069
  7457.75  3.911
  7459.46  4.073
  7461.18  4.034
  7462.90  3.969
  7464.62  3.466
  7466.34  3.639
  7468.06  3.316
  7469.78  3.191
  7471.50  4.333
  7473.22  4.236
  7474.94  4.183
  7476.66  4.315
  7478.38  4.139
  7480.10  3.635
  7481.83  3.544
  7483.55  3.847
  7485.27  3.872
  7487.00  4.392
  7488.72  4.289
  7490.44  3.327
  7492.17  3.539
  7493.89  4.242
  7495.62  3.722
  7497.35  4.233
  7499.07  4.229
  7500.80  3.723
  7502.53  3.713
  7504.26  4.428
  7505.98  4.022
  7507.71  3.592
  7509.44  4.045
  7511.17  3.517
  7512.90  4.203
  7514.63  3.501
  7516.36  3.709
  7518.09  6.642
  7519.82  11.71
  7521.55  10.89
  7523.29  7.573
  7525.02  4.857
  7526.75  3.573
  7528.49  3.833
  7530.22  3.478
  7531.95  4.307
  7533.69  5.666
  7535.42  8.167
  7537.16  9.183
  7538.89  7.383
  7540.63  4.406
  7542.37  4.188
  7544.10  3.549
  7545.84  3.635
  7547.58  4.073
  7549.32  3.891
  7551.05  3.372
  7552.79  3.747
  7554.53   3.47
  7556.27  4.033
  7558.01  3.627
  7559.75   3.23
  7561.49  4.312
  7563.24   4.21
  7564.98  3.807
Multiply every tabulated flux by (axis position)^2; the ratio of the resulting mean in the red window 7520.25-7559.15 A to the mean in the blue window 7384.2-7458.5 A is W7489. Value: 1.31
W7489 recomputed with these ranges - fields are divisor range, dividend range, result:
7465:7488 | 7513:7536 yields 1.54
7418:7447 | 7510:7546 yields 1.46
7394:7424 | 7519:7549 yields 1.49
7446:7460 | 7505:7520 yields 1.16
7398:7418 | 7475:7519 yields 1.04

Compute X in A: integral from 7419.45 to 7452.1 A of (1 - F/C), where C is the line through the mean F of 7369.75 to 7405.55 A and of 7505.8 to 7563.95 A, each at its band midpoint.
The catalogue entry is 9.8 A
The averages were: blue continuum 6.09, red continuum 4.94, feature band 3.99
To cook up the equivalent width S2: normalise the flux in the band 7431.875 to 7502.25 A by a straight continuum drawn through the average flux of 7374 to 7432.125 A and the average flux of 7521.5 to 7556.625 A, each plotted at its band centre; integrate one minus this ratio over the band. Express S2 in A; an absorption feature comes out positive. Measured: 9.4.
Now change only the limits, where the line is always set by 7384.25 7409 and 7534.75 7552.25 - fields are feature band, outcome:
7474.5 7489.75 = 2.09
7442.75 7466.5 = 2.11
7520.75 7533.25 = -1.23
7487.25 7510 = 3.98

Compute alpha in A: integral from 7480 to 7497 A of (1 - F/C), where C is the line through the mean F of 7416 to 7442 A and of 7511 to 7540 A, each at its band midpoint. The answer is 4.5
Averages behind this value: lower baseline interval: 3.92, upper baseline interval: 6.06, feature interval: 3.86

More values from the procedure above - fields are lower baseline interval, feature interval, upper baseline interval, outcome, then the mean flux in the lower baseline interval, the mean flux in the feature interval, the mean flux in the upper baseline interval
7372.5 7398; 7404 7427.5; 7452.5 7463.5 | 2.91 A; 5.15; 4.11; 4.05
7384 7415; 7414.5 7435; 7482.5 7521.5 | 0.83 A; 4.01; 3.97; 4.52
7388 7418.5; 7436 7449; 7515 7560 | 0.99 A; 4.04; 4.06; 5.24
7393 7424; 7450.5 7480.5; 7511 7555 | 4.42 A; 4.07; 3.95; 5.29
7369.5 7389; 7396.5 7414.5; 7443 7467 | 7.09 A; 7.86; 3.95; 4.04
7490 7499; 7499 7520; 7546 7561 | -3.63 A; 3.87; 4.48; 3.7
